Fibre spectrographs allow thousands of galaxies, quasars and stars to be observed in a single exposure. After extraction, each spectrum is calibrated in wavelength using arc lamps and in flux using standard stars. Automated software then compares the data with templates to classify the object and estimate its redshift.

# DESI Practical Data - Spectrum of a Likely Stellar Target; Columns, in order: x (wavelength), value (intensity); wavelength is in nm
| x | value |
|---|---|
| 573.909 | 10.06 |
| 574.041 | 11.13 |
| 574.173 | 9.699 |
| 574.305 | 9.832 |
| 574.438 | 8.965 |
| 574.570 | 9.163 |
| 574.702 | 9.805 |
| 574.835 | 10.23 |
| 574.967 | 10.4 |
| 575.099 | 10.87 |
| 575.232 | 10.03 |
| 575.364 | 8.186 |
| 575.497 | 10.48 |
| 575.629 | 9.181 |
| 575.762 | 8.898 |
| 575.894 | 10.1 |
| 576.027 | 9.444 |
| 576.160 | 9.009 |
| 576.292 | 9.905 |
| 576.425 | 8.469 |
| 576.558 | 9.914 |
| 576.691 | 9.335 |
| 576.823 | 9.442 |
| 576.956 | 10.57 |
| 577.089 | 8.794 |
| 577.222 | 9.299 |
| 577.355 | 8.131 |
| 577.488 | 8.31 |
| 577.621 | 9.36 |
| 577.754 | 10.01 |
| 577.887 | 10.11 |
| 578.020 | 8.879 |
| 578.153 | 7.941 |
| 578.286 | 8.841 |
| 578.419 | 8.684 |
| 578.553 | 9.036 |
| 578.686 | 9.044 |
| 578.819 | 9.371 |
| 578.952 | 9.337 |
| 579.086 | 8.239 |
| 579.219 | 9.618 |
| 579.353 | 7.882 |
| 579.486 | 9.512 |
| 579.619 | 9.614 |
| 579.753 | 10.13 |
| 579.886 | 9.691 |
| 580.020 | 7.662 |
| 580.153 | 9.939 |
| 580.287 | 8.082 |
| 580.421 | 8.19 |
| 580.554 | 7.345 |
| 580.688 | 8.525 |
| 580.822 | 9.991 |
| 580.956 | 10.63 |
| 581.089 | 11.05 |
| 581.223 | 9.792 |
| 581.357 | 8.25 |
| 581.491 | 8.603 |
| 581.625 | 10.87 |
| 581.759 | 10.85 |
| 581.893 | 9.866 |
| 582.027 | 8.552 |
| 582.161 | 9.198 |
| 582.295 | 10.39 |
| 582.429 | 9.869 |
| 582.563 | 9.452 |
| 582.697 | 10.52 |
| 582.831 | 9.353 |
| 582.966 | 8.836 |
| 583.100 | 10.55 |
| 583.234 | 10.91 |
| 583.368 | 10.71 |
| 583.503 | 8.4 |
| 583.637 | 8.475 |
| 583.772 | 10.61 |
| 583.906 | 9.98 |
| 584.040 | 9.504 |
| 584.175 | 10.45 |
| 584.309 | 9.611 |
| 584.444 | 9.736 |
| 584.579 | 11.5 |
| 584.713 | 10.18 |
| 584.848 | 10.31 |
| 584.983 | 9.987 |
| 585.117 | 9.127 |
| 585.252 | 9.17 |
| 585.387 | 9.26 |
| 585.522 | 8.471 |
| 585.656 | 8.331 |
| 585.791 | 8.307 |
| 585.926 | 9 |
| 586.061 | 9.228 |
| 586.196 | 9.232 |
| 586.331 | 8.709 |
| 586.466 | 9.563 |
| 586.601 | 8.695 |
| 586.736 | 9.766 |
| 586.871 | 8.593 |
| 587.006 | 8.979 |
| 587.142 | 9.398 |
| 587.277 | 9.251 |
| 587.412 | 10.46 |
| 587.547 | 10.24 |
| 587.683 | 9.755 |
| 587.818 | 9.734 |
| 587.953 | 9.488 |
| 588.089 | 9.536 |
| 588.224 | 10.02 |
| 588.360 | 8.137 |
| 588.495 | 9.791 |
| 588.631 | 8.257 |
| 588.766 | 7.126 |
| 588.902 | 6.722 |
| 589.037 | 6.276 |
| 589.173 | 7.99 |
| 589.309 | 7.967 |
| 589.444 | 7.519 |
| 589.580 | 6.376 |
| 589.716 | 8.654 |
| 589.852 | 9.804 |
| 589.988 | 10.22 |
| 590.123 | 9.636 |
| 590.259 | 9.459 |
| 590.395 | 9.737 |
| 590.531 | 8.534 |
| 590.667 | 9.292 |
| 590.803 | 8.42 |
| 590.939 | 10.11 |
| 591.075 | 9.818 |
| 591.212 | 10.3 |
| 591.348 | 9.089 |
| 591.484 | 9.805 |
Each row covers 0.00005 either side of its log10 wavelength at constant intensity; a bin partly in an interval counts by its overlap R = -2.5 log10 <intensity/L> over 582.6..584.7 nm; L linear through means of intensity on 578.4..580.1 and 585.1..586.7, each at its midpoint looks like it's -0.11 mag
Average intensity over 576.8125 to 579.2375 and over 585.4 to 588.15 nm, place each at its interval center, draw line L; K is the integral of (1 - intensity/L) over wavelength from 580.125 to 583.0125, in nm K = -0.10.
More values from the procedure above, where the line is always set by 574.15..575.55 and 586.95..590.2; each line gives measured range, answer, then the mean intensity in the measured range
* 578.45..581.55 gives 0.10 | 9.1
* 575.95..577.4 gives 0.05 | 9.32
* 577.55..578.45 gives 0.04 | 9.14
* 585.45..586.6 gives 0.02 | 8.85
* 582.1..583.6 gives -0.10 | 9.81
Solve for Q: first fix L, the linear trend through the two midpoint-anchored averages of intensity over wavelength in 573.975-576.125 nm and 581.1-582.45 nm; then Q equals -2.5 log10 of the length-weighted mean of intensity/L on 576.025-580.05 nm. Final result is 0.07 mag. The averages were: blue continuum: 9.76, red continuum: 9.67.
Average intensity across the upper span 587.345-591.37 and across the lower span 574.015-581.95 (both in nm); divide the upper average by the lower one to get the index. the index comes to 1.0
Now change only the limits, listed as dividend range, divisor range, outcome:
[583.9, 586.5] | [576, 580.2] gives 1.03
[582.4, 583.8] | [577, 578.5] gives 1.09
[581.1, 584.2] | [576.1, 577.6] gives 1.06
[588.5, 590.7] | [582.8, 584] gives 0.86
